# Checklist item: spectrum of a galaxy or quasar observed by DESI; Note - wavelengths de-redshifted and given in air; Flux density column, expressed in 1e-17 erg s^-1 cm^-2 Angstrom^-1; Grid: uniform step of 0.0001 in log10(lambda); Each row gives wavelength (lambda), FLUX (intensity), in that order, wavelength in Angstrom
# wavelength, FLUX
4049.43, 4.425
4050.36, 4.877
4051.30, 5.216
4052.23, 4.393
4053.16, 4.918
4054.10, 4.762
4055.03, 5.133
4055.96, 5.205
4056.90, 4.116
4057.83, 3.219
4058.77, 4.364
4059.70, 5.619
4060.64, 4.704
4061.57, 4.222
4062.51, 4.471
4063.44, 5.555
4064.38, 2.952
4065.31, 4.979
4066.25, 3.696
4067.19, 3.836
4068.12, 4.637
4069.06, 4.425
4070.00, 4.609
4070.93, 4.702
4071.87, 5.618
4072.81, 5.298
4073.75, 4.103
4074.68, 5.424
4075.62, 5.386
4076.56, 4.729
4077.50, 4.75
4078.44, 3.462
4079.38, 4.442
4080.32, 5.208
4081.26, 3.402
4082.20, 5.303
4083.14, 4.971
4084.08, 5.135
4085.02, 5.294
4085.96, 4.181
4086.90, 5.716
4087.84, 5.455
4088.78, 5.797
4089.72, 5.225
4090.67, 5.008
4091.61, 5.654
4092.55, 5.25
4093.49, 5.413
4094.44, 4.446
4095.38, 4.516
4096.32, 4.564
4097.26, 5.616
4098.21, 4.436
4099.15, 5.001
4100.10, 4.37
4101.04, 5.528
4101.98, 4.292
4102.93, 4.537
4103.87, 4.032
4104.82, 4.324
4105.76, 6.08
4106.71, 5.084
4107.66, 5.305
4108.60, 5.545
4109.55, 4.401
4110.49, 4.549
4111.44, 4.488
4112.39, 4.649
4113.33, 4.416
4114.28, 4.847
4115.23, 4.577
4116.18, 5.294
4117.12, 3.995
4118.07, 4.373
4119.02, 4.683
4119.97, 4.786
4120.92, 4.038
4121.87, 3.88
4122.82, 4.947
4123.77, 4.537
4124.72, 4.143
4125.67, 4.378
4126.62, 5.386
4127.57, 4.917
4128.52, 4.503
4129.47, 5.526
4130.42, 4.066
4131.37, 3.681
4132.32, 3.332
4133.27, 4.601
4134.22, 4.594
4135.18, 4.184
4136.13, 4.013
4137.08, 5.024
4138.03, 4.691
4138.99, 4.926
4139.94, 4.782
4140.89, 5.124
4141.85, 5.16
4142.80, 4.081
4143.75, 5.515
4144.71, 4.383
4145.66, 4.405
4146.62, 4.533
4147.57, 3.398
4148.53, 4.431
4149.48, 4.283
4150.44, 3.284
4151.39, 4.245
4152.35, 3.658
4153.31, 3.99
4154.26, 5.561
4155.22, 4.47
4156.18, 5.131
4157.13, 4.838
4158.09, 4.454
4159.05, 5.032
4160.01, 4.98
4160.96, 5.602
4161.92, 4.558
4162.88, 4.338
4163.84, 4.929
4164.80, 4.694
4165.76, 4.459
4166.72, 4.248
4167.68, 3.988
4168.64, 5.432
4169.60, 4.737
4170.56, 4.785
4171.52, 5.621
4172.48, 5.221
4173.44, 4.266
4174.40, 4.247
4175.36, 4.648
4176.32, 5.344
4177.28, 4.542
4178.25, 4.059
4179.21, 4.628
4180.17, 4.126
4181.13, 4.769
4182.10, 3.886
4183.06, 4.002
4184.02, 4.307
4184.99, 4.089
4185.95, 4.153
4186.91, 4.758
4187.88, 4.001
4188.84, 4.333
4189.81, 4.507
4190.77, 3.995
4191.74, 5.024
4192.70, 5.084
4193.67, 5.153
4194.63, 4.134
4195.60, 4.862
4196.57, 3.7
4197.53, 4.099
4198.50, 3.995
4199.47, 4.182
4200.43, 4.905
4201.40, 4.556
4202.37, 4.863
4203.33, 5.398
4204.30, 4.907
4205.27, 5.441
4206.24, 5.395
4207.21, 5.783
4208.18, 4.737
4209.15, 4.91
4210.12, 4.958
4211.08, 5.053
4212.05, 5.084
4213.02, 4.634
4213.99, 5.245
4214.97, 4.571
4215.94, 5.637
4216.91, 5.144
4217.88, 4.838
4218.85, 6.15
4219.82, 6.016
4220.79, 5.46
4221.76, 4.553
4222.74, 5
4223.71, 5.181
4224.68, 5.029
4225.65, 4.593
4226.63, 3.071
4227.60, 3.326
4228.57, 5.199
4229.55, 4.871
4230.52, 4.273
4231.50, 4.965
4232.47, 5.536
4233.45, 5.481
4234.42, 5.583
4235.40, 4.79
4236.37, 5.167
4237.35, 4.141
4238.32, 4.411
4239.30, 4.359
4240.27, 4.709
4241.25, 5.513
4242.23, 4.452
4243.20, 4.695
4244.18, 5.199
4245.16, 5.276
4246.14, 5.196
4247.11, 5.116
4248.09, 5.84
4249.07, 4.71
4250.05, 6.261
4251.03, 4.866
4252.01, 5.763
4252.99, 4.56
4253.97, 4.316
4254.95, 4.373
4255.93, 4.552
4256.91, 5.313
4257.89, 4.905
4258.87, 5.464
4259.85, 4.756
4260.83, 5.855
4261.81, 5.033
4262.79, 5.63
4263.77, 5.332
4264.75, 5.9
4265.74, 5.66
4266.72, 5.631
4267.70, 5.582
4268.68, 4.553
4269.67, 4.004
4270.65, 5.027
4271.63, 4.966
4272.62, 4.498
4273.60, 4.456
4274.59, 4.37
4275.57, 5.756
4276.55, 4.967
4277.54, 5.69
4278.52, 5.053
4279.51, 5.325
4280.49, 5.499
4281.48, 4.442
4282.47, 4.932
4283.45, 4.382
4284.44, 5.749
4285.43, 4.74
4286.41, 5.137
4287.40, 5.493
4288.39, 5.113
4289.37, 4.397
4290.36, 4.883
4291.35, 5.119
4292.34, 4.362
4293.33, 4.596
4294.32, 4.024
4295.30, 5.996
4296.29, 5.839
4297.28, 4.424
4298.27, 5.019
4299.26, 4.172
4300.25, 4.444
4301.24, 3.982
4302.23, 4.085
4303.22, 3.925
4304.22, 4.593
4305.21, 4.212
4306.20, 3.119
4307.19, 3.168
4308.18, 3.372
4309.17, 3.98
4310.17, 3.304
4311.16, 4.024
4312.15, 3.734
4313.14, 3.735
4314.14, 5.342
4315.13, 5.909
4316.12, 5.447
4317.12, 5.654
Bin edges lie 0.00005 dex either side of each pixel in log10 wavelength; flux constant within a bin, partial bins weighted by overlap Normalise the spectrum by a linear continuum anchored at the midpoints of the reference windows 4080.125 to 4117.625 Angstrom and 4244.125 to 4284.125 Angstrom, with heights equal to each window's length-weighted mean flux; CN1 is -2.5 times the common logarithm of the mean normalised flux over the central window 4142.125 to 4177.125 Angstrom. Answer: 0.08 mag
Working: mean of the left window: 4.9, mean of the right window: 5.1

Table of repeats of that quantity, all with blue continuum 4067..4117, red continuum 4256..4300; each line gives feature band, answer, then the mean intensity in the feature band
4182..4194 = 0.12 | 4.41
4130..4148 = 0.10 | 4.45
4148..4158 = 0.12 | 4.39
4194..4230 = 0.03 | 4.85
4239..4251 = -0.02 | 5.11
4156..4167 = 0.03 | 4.77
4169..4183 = 0.07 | 4.62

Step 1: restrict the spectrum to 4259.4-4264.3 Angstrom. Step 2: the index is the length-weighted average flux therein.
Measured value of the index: 5.34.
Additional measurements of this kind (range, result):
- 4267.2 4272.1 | 4.83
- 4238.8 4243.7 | 4.75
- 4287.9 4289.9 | 4.77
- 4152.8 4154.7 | 4.75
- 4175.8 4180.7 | 4.55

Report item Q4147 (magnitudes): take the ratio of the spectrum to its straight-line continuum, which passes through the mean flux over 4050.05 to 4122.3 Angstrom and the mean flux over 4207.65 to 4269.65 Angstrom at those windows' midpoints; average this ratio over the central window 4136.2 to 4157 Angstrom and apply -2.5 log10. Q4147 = 0.08 mag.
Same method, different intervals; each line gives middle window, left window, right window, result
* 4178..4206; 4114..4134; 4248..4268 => 0.09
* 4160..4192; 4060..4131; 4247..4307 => 0.06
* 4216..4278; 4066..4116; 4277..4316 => -0.08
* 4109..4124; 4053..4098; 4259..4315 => 0.06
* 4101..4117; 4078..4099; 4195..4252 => 0.03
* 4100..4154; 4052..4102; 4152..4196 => 0.03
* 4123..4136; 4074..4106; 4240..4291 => 0.11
